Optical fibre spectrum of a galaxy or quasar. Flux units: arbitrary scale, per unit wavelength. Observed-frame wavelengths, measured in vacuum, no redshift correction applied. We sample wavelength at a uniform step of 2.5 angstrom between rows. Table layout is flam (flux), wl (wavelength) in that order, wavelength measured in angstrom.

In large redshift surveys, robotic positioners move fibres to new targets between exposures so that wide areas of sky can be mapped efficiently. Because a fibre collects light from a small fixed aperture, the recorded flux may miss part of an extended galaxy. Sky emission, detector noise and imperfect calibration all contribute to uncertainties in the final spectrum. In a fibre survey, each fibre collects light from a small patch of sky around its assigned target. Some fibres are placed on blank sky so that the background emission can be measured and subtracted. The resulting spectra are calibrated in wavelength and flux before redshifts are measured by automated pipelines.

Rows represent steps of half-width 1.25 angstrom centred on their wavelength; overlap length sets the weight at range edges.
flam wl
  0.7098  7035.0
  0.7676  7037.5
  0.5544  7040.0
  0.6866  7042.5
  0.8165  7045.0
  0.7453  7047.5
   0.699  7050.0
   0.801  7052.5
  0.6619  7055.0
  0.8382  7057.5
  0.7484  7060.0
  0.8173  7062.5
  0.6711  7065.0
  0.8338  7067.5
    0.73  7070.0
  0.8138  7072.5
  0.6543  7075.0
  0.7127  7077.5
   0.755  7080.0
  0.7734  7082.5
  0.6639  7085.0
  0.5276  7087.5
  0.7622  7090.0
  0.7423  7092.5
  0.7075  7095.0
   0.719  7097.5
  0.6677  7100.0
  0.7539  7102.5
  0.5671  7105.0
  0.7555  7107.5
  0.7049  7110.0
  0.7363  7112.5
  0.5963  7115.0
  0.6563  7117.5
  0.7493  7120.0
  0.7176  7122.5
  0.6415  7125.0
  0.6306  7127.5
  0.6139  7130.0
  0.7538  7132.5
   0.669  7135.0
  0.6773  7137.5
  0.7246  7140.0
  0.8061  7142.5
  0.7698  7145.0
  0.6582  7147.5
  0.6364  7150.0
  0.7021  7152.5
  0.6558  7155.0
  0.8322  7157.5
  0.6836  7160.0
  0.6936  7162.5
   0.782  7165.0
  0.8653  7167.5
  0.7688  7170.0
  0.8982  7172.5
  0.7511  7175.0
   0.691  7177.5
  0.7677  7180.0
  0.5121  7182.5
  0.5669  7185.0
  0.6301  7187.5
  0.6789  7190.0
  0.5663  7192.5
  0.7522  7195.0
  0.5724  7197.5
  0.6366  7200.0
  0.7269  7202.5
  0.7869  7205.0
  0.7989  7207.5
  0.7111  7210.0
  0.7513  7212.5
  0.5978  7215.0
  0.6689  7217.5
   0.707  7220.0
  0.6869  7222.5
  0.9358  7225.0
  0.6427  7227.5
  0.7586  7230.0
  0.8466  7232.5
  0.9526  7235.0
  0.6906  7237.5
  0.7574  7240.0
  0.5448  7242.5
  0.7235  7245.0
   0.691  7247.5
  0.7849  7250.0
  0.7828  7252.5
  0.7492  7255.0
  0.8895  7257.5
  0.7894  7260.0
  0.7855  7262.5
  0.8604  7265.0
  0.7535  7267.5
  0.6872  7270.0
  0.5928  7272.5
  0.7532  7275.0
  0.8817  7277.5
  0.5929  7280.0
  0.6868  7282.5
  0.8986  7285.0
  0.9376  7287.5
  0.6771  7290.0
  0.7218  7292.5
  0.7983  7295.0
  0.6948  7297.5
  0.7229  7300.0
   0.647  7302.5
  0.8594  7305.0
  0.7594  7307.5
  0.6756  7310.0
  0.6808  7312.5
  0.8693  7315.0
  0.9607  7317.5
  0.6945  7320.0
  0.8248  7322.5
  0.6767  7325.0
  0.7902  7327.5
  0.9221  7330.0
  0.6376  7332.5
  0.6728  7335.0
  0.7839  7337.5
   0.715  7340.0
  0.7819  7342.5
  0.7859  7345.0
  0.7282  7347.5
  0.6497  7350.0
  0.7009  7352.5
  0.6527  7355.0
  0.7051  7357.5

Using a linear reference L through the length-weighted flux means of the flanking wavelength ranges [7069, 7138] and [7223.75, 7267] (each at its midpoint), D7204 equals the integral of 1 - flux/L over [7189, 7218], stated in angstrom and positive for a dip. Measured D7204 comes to 2.46 angstrom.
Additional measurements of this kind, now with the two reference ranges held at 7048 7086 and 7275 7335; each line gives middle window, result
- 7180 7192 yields 2.3 angstrom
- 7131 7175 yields 0.7 angstrom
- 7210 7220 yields 1.0 angstrom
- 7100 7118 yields 1.6 angstrom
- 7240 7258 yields 0.6 angstrom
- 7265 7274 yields 0.7 angstrom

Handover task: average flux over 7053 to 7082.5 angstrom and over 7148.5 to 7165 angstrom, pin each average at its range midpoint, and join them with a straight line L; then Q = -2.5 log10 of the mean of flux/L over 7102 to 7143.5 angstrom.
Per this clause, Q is 0.05 mag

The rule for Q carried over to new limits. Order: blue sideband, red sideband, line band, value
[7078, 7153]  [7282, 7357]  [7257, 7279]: -0.046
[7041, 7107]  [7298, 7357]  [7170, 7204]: 0.088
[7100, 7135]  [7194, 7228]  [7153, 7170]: -0.081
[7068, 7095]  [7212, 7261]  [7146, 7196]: 0.045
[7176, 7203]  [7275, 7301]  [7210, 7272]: -0.065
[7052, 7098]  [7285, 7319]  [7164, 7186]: 0.023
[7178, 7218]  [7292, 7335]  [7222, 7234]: -0.132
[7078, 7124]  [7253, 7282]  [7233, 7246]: 0.009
